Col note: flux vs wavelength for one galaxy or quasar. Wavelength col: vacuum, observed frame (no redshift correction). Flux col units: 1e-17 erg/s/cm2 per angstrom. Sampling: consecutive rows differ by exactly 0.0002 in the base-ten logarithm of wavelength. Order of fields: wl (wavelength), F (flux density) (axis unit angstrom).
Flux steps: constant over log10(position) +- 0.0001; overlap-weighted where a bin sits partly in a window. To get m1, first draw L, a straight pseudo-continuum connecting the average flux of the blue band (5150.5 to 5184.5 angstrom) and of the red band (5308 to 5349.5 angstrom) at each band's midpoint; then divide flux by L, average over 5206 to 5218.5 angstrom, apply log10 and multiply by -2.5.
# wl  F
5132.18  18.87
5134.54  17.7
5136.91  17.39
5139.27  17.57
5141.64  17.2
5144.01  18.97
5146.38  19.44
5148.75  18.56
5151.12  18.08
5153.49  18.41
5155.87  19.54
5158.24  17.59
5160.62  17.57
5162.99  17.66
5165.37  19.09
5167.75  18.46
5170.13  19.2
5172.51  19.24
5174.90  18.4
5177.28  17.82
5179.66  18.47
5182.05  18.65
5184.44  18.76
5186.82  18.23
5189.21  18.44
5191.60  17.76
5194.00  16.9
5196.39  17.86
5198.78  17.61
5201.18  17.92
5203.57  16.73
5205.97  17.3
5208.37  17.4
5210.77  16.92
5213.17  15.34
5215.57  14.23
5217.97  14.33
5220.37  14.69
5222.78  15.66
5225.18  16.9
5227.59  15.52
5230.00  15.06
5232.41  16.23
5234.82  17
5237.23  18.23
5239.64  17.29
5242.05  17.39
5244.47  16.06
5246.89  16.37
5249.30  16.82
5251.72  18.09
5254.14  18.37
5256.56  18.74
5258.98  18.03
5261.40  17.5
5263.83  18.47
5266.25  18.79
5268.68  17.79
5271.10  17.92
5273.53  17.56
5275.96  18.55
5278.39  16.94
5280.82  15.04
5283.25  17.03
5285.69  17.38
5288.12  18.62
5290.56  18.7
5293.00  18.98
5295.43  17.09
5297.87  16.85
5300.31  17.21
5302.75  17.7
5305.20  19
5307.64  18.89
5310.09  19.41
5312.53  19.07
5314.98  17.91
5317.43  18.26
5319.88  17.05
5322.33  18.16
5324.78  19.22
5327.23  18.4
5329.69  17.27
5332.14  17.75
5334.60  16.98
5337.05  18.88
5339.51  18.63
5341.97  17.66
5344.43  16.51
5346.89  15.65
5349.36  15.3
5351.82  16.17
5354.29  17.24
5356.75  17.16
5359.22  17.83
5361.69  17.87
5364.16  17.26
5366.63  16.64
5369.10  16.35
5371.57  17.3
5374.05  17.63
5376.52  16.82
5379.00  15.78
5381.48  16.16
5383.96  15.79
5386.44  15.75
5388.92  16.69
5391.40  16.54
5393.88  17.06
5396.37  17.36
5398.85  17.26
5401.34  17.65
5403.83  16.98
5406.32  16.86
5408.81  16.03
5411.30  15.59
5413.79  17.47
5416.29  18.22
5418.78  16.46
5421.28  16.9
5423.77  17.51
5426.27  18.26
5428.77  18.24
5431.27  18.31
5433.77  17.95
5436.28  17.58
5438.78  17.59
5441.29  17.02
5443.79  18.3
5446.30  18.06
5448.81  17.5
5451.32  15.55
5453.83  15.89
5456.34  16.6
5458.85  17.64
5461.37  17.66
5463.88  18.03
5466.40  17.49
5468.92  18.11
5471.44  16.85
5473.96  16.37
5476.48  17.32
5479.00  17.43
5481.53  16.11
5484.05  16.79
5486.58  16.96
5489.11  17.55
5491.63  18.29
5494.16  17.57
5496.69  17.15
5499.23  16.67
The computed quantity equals 0.154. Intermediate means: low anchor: 18.5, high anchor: 17.9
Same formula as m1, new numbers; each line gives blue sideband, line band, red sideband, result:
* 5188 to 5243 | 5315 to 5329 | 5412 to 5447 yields -0.06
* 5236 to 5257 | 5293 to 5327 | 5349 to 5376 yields -0.06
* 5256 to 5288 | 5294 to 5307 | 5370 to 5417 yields -0.01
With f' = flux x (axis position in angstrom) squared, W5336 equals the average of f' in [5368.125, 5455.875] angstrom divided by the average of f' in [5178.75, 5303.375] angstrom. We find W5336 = 1.1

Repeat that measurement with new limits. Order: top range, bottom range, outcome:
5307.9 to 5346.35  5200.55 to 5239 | 1.16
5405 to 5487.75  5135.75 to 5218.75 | 1.07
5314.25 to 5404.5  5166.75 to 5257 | 1.05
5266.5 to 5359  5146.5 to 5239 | 1.06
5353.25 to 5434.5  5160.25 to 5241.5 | 1.06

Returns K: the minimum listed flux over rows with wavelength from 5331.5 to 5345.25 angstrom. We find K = 16.51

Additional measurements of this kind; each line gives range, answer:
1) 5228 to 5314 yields 15.04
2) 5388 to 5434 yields 15.59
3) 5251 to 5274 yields 17.5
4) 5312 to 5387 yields 15.3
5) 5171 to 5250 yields 14.23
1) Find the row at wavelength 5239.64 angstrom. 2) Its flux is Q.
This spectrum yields 17.29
